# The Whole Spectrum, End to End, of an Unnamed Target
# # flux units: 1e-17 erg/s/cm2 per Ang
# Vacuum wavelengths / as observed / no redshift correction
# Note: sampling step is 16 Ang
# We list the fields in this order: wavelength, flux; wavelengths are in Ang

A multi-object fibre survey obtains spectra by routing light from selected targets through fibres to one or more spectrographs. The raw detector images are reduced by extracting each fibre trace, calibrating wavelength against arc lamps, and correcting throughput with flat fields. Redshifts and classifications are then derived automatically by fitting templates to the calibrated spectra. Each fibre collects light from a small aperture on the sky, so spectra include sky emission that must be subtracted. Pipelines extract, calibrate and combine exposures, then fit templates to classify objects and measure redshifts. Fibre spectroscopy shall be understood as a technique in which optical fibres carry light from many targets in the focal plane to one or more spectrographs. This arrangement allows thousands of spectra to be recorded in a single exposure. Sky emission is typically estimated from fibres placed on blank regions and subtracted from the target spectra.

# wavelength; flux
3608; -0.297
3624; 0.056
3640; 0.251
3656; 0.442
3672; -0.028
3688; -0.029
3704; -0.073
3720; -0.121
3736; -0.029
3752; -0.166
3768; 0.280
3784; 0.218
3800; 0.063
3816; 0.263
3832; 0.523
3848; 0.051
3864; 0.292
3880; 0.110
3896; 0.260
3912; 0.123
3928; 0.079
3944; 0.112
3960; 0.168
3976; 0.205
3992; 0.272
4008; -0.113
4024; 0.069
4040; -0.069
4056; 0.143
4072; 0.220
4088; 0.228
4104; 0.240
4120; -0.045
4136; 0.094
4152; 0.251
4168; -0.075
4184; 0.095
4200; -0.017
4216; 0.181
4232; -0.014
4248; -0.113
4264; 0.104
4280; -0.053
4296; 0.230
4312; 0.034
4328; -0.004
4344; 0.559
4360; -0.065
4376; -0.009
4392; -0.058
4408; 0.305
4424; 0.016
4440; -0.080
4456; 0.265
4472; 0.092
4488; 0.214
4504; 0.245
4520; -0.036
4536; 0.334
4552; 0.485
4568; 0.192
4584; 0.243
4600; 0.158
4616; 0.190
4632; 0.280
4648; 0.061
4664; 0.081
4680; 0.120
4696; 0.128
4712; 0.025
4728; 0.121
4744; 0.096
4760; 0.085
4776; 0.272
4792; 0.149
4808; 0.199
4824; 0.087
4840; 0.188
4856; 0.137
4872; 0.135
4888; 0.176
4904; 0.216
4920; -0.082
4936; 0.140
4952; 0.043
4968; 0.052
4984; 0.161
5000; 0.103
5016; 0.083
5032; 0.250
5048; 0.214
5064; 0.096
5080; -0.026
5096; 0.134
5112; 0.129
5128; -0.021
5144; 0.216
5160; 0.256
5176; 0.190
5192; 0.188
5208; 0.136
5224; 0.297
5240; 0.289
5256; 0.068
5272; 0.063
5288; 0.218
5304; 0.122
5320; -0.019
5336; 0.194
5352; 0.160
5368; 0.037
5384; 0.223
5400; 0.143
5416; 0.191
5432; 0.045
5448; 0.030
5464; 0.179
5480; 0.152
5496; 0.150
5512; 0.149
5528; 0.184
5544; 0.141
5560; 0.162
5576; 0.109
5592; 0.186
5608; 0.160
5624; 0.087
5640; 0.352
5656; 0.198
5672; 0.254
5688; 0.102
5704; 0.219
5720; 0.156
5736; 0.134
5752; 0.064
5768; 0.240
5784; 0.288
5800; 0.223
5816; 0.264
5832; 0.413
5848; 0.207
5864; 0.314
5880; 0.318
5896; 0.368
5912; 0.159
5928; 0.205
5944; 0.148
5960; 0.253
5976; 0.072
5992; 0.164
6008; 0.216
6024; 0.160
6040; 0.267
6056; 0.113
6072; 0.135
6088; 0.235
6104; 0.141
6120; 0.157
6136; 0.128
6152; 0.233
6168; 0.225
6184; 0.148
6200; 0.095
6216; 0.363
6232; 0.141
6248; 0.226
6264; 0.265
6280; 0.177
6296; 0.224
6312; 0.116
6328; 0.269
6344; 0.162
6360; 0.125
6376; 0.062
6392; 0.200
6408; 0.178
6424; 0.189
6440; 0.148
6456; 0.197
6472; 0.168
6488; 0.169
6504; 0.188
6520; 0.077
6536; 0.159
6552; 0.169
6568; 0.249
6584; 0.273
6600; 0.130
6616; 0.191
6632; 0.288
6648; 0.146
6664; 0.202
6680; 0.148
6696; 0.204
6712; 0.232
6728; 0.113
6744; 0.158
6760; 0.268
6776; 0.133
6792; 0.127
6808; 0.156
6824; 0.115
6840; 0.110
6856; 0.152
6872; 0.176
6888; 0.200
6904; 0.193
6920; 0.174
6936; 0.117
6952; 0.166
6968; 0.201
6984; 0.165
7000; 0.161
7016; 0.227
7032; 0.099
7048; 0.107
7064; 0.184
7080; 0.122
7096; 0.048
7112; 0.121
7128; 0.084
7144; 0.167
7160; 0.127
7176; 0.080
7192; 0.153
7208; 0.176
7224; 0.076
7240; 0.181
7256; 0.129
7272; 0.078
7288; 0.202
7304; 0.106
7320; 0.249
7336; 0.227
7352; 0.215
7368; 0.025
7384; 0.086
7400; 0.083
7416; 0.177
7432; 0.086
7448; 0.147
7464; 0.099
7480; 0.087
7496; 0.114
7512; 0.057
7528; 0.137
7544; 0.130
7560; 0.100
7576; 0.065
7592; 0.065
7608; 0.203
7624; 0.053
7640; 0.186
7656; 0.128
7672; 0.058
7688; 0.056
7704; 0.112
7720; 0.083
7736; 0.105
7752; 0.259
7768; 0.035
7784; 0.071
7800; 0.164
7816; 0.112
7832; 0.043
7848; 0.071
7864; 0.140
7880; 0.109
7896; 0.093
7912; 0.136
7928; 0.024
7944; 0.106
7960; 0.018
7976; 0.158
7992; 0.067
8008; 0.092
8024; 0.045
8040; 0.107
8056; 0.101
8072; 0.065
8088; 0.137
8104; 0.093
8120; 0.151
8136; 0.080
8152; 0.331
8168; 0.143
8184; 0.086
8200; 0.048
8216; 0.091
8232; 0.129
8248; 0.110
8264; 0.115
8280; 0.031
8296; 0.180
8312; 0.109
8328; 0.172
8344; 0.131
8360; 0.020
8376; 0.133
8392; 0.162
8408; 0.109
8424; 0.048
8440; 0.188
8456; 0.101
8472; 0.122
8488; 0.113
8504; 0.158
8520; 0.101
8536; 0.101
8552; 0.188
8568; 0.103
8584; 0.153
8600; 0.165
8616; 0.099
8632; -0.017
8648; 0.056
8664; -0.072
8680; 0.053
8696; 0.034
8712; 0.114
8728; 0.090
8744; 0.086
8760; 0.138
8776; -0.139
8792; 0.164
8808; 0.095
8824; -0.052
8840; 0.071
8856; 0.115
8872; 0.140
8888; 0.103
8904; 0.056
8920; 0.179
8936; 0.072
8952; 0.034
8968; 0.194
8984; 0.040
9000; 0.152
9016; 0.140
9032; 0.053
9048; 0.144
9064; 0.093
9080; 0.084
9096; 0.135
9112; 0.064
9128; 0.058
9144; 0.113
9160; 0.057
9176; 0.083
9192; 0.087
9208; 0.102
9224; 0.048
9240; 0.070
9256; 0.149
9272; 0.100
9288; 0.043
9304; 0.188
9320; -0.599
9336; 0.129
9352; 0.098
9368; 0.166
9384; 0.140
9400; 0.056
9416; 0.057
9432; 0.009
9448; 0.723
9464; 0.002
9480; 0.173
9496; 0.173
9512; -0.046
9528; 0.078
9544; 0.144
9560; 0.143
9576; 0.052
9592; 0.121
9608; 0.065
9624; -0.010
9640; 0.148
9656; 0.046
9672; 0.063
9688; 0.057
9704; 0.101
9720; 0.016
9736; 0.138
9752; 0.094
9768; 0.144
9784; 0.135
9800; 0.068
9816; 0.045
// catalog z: 0.24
